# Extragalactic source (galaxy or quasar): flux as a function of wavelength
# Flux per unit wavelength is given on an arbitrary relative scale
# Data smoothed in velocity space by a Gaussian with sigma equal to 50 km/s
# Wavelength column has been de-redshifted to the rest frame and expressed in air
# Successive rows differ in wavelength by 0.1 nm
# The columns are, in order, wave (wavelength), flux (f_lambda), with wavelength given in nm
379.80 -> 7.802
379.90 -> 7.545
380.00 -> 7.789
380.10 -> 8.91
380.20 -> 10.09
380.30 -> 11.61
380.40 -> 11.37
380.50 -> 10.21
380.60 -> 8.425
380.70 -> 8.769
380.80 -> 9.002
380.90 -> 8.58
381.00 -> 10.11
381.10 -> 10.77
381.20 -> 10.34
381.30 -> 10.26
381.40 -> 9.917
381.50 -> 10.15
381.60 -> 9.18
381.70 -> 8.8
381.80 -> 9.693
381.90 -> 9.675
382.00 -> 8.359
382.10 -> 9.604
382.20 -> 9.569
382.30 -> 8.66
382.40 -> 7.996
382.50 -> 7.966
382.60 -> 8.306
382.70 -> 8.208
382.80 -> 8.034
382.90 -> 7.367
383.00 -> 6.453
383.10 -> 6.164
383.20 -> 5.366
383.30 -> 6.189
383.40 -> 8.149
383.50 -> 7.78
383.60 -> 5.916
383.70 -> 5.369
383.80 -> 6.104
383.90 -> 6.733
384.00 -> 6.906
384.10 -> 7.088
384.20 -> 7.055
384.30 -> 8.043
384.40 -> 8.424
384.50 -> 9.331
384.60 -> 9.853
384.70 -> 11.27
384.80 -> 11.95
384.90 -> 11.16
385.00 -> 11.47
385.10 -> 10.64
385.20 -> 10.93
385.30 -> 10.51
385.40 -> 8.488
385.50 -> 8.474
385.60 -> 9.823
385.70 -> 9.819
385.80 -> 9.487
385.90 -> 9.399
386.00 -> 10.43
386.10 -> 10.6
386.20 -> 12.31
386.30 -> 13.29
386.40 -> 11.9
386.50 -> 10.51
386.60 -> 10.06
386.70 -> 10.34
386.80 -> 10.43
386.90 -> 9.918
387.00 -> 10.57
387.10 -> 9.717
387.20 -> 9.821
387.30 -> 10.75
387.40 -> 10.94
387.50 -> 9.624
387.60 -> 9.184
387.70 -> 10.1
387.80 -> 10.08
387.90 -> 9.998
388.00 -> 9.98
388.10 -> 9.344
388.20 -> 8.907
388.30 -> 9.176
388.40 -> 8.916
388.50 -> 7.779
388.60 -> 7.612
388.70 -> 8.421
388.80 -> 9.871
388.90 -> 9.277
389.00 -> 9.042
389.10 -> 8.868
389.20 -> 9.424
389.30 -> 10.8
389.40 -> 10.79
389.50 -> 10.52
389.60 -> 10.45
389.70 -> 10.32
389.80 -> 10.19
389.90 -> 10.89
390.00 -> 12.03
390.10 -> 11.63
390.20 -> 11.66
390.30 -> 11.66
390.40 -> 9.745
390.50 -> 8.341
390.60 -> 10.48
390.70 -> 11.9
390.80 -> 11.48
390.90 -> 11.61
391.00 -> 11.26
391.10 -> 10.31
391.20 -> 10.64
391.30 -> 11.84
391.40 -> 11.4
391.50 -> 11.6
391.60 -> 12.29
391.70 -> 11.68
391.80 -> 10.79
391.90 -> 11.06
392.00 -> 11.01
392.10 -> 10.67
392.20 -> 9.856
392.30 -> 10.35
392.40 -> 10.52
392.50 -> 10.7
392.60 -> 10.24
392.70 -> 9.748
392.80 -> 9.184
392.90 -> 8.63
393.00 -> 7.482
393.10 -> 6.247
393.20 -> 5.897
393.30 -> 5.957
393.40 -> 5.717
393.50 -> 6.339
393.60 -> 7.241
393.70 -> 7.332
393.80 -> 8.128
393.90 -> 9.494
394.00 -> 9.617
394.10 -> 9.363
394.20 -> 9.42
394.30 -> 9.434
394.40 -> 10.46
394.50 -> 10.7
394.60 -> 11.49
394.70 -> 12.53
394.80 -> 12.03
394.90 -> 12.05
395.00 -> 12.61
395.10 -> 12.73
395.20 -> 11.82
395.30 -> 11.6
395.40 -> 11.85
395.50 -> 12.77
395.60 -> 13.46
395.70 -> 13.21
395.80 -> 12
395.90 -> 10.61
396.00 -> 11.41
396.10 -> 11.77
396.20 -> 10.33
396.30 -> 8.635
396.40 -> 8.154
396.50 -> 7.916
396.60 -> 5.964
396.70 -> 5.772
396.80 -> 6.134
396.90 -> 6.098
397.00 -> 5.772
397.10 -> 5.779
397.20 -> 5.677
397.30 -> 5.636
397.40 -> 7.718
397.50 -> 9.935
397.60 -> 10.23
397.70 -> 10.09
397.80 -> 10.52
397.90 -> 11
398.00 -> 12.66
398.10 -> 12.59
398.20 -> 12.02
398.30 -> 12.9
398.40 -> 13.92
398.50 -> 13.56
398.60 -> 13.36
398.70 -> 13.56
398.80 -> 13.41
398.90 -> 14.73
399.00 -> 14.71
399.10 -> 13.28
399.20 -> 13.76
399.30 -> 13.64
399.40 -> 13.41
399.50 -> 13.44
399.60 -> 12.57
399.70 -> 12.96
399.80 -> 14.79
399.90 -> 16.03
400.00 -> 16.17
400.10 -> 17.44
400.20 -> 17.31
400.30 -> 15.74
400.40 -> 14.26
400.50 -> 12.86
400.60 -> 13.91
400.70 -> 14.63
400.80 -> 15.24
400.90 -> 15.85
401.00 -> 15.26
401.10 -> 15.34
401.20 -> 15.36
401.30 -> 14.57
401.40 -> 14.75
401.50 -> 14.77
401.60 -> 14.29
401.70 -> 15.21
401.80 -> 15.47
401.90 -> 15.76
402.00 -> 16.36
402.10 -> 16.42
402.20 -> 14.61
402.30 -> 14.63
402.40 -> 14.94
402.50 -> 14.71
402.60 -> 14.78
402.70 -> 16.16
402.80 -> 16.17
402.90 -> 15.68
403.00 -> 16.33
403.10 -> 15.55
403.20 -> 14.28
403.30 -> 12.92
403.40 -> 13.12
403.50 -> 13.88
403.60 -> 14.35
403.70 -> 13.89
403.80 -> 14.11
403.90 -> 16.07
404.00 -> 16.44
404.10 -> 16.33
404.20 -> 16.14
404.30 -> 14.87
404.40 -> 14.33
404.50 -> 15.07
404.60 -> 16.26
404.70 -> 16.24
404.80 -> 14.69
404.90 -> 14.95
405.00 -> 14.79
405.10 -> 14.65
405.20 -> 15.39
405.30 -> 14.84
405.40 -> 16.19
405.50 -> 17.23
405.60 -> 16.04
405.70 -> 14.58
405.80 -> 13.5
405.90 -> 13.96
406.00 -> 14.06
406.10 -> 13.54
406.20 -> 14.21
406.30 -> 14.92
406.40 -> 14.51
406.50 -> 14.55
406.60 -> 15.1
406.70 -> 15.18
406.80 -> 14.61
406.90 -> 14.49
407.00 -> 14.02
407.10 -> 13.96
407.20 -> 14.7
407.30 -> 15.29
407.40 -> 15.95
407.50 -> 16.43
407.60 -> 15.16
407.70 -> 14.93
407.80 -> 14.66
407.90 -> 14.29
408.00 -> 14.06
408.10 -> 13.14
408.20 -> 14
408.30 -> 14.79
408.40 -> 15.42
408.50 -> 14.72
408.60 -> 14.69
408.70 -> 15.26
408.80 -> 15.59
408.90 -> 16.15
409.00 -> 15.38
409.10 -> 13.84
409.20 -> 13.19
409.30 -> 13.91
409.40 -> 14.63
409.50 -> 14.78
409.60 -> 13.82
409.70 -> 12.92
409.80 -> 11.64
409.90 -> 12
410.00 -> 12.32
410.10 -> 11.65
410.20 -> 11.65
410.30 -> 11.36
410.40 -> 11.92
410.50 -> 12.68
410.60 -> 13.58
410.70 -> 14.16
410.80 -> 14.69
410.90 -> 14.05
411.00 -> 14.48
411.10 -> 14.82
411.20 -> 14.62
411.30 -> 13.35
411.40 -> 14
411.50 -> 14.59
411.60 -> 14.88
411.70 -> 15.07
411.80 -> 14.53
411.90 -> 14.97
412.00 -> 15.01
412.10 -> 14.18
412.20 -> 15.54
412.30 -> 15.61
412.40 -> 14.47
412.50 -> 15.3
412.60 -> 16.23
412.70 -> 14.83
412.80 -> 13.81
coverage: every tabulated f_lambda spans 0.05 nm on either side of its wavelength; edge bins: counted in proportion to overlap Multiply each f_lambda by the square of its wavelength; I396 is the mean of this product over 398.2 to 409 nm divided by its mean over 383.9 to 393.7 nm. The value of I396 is 1.62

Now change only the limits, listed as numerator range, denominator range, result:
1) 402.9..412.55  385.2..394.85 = 1.59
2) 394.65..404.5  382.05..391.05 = 1.47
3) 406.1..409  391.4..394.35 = 1.73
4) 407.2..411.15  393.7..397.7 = 1.55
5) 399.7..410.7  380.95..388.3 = 1.76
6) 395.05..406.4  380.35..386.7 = 1.61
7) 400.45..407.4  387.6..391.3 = 1.59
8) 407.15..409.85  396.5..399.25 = 1.48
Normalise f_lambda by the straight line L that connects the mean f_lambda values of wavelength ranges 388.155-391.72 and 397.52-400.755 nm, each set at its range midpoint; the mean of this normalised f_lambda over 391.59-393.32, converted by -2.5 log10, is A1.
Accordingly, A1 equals 0.170 mag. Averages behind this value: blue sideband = 10.3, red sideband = 13.6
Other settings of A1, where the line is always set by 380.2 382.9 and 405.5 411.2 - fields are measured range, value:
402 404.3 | -0.14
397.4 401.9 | -0.10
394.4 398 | 0.20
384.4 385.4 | -0.06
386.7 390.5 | 0.07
